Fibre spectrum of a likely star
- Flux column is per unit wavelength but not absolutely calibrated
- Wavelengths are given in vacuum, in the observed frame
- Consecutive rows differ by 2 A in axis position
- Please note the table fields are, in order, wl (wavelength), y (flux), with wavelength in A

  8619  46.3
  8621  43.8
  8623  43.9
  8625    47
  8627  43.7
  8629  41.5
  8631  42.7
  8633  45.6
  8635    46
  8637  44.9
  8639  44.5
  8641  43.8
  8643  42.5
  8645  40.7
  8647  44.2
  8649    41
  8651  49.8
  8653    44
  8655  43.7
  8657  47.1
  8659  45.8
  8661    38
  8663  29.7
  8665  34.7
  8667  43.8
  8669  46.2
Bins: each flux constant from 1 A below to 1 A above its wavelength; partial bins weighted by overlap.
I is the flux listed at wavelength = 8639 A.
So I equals 44.5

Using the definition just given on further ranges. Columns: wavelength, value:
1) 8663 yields 29.7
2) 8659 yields 45.8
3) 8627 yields 43.7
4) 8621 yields 43.8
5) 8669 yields 46.2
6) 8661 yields 38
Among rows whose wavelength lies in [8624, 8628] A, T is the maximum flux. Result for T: 47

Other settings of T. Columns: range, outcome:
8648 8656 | 49.8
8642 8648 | 44.2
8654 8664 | 47.1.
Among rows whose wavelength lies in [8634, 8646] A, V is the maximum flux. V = 46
